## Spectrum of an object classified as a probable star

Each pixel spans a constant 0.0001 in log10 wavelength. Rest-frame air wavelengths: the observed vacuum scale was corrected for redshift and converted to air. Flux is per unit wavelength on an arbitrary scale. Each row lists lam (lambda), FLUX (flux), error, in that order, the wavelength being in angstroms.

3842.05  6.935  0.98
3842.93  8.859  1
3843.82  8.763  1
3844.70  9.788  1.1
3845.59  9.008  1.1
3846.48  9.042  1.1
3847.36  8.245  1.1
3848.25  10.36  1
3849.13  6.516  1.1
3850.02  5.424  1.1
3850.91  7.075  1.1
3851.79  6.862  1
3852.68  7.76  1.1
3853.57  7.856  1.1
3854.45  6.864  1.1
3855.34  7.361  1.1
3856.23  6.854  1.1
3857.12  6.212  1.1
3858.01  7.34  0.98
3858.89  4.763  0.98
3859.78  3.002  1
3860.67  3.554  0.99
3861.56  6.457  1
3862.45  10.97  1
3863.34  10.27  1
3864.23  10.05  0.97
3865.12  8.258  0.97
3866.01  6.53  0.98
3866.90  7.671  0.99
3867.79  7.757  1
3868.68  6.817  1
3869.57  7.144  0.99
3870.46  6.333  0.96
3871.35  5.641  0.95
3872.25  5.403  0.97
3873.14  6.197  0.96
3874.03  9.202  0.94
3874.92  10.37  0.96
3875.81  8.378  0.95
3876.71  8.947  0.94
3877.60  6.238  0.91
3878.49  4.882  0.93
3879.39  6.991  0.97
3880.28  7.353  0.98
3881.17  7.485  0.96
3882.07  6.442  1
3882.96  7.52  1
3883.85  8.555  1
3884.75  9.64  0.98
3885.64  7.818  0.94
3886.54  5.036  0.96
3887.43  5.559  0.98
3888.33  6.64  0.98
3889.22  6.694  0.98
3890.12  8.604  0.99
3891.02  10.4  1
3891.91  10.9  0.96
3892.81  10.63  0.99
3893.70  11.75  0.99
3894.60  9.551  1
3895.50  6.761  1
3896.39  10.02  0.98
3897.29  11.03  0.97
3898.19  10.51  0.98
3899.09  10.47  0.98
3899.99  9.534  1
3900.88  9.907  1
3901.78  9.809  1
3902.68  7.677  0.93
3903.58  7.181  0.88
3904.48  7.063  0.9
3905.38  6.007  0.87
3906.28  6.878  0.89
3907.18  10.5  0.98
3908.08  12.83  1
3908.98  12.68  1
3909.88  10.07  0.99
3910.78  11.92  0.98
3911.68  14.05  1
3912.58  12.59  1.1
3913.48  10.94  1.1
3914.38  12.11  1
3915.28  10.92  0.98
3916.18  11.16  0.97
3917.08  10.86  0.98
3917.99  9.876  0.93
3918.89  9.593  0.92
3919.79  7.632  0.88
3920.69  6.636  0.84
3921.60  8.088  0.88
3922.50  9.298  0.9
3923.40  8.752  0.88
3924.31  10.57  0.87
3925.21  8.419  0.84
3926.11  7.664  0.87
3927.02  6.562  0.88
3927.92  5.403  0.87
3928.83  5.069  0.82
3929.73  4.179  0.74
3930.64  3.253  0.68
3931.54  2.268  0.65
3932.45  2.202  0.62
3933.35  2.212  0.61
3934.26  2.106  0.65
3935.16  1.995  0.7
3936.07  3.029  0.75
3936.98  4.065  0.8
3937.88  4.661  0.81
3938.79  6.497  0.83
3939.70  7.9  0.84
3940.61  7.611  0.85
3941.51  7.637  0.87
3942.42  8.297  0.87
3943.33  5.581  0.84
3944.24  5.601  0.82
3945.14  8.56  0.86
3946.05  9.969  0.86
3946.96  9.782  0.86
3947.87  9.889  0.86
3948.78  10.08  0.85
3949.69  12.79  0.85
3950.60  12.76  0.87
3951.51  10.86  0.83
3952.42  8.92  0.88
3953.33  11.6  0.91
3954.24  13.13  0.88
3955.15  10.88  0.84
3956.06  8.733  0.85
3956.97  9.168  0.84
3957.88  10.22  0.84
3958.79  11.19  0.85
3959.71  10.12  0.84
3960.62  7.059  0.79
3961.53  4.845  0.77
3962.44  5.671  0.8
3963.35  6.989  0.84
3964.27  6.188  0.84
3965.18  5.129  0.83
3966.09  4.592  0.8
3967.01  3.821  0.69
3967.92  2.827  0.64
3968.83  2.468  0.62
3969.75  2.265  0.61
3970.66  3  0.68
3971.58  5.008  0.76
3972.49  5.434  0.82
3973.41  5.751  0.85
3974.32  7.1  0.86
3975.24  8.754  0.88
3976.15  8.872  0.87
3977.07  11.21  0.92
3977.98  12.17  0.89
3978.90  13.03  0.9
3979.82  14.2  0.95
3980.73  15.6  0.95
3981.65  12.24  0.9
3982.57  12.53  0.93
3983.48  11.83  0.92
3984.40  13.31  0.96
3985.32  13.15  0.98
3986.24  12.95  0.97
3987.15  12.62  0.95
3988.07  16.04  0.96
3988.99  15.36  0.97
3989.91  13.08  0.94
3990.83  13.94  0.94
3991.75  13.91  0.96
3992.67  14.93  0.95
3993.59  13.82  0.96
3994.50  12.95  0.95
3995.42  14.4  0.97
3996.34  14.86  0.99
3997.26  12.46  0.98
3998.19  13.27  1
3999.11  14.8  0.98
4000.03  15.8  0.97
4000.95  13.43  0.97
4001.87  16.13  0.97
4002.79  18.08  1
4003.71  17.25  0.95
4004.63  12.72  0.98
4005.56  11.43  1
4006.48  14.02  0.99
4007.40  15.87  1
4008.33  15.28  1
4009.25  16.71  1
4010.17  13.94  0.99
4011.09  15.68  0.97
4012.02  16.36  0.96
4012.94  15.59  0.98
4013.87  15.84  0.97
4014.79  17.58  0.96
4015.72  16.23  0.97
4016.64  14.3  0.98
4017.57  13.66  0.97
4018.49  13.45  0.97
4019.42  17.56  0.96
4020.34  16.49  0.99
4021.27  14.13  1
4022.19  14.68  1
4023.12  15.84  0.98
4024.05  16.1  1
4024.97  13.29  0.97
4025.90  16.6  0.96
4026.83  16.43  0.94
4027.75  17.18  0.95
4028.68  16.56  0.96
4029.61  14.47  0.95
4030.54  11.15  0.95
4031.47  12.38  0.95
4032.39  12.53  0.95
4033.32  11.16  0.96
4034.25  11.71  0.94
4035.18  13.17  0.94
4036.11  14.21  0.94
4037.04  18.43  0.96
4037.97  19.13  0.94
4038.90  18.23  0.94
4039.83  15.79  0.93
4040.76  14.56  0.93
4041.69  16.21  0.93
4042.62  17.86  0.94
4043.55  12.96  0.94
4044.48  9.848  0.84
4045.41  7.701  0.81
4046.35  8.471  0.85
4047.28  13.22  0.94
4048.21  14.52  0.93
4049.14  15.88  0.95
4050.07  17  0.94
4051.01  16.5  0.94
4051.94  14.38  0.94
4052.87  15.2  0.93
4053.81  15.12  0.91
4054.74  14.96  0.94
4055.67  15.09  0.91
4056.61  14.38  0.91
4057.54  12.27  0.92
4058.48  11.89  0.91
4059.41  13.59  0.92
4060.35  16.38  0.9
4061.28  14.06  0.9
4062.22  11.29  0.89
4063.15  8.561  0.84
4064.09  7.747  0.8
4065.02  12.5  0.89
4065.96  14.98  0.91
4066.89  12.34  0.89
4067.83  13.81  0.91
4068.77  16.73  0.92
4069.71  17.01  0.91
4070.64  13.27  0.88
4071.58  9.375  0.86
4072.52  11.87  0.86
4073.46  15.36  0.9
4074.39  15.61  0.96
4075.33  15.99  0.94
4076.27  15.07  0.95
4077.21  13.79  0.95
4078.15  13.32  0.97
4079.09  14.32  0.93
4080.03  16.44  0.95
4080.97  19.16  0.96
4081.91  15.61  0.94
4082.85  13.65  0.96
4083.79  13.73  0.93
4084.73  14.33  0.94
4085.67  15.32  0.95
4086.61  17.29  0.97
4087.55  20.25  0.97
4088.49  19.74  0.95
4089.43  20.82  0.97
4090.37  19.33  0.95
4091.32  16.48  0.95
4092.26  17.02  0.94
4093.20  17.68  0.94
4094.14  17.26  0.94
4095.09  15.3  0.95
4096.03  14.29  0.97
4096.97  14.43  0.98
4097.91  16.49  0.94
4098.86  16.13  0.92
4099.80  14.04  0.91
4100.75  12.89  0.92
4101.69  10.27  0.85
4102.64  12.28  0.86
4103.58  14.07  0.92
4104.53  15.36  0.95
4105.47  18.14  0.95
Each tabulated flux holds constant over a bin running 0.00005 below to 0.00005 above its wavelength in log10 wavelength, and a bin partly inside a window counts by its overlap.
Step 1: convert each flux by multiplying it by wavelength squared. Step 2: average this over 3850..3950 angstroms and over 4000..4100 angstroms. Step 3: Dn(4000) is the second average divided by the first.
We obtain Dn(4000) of 2.0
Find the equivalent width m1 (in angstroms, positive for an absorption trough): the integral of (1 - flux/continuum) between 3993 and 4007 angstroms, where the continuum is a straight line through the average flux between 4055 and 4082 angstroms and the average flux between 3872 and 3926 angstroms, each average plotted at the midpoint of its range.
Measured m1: -2.9 angstroms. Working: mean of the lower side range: 9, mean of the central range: 14.4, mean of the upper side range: 13.8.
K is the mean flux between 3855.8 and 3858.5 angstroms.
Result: 6.77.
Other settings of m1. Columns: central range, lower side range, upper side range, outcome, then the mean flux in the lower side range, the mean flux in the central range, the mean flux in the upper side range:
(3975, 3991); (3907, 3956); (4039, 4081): -3.4 angstroms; 8.37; 12.9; 13.9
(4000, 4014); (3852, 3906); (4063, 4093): -3.0 angstroms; 7.81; 15.2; 15.1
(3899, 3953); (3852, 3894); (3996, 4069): 8.4 angstroms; 7.5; 8.18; 14.4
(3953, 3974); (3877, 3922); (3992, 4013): 9.6 angstroms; 9.08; 6.76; 14.8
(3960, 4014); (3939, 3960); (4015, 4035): 3.7 angstroms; 9.58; 11.5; 14.6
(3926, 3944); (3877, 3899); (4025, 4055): 9.4 angstroms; 8.25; 4.86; 14.5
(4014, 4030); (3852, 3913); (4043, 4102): -3.4 angstroms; 8.23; 15.6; 14.5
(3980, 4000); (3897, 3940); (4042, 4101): -4.8 angstroms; 7.99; 13.8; 14.6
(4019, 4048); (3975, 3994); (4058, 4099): -0.8 angstroms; 13.1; 14.4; 15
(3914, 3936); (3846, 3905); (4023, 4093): 6.2 angstroms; 7.82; 6.86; 14.7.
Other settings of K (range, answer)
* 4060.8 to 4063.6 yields 11.4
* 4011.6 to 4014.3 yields 15.9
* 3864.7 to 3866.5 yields 7.39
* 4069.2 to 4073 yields 12.9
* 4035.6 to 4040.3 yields 17.1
